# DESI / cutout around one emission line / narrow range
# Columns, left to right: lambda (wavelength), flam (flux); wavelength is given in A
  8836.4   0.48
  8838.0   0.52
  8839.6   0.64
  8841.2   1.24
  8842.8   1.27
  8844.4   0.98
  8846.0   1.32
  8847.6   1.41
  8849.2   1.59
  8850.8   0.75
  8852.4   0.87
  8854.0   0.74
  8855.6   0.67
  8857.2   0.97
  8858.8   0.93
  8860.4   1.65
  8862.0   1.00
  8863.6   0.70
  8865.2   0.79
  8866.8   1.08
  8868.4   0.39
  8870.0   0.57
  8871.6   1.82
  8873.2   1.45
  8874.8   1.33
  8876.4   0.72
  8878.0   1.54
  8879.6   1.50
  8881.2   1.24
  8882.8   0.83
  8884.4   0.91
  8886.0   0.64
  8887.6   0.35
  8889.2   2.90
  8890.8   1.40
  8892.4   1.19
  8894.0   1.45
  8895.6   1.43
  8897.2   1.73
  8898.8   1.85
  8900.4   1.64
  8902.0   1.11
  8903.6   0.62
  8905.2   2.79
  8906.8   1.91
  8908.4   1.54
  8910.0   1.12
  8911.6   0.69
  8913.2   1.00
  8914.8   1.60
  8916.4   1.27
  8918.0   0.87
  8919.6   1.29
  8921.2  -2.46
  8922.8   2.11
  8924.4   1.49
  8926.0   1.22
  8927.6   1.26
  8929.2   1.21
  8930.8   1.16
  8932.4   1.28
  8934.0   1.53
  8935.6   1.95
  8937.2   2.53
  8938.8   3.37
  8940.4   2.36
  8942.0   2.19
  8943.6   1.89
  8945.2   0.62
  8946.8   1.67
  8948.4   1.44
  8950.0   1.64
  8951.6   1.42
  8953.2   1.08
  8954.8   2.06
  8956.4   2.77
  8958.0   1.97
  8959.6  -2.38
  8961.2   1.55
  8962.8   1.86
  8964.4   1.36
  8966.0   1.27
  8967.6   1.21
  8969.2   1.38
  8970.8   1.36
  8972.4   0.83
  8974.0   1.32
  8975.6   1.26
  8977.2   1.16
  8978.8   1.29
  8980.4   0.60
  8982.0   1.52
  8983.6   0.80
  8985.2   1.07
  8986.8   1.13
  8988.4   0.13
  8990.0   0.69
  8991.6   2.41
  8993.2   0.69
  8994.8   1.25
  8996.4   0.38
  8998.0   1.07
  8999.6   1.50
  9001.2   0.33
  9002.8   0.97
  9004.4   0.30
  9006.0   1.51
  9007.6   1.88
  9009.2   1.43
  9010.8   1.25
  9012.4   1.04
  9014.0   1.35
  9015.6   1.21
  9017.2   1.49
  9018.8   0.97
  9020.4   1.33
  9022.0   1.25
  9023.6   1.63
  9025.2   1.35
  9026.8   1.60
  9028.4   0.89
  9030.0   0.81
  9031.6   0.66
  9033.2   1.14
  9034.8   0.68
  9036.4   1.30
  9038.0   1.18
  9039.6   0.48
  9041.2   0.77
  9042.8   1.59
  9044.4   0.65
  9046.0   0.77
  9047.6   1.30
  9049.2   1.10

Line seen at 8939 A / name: [S II] 6716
